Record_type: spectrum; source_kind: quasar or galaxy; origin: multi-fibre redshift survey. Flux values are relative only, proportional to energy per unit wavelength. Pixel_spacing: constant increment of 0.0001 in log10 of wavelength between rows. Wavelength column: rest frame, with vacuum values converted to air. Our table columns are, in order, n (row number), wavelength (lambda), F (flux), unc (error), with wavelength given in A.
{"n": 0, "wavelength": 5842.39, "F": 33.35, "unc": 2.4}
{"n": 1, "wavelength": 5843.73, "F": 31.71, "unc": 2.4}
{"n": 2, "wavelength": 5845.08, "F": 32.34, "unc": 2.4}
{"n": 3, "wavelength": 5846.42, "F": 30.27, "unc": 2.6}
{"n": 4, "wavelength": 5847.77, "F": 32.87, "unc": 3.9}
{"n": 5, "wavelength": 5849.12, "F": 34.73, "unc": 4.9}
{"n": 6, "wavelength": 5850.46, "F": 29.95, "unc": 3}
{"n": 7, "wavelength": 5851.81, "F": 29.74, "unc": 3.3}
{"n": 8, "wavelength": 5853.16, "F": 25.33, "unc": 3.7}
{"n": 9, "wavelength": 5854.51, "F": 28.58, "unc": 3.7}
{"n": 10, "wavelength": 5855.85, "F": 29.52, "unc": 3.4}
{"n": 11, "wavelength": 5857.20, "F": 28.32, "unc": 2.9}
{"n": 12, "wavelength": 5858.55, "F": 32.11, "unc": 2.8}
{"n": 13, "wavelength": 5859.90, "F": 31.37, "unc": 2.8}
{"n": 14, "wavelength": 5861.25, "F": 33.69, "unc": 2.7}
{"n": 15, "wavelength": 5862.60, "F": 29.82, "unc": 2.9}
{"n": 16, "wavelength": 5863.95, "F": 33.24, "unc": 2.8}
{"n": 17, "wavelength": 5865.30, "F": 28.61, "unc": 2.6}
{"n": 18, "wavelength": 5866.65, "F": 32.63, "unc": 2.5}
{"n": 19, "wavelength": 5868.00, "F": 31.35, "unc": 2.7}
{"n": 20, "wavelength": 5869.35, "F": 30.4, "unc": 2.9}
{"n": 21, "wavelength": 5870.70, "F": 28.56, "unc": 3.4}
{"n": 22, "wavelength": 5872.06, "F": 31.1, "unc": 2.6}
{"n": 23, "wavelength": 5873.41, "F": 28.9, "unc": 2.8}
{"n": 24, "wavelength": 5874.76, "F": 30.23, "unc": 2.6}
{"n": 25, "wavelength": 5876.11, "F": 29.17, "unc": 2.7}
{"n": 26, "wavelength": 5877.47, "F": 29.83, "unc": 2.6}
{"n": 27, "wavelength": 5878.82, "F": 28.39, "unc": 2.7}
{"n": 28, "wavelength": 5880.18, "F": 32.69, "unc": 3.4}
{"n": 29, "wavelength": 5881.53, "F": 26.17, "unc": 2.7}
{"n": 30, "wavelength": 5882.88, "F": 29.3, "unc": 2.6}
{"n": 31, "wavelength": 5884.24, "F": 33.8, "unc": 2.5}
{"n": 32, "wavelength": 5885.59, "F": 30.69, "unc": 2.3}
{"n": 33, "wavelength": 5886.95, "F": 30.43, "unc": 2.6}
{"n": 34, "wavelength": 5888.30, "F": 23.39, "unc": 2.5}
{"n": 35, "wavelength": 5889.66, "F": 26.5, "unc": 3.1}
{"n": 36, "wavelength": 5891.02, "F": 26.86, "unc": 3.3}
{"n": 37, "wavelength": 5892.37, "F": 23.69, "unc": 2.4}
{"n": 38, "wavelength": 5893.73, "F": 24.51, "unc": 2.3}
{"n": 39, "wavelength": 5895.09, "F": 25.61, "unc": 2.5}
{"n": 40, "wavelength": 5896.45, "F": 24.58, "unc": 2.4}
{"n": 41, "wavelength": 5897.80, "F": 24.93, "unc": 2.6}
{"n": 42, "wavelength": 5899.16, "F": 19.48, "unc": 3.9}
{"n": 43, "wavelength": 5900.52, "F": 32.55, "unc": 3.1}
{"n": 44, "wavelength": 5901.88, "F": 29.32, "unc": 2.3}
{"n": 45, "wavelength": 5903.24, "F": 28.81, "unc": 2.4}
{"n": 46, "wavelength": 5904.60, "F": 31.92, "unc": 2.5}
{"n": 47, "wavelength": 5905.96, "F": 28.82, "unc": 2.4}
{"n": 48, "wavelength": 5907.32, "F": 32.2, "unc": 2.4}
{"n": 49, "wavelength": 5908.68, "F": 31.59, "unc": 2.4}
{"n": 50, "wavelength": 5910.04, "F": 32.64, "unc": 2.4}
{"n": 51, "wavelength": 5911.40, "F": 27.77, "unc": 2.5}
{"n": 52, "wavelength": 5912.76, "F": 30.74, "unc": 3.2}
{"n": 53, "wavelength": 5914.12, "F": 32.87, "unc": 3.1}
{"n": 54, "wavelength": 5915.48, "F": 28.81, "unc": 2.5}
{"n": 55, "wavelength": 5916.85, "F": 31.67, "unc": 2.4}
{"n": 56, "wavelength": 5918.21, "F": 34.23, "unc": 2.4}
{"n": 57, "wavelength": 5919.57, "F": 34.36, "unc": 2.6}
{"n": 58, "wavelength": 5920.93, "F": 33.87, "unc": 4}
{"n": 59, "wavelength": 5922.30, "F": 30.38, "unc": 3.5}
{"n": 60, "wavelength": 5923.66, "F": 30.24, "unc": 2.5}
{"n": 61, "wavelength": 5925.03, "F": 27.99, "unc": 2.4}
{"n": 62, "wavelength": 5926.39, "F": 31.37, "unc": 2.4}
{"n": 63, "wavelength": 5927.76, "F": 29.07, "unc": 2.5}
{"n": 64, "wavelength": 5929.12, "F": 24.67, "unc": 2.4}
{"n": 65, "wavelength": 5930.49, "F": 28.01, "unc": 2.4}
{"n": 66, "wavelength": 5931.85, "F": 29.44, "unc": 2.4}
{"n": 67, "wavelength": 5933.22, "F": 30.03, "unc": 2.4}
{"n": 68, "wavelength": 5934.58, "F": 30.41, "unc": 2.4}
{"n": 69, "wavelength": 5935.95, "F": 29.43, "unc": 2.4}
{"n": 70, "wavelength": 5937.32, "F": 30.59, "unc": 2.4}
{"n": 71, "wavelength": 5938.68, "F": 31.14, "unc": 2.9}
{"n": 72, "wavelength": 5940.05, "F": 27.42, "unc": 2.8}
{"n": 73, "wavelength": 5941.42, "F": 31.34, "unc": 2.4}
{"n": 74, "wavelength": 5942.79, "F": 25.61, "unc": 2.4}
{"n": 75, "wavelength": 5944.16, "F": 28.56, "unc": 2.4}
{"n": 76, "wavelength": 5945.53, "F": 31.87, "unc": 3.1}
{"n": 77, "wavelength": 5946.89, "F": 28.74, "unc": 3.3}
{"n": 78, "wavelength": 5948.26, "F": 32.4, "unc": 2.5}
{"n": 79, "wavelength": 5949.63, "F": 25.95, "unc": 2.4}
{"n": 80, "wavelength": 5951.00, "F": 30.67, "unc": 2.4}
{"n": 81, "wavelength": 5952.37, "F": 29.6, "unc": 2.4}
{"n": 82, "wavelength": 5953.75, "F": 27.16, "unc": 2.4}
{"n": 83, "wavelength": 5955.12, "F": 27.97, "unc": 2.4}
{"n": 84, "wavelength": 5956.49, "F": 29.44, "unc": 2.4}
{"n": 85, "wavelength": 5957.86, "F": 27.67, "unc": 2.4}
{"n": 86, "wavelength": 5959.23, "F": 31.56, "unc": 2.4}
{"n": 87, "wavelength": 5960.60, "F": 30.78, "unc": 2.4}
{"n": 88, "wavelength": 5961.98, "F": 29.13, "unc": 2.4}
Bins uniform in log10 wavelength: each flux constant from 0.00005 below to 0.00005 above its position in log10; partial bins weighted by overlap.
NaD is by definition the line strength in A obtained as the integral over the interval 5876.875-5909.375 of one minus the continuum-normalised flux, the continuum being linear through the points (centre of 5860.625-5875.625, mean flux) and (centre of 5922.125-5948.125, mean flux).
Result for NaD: 2.2 A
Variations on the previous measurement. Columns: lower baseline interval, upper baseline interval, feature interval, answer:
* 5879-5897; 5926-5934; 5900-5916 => -1.5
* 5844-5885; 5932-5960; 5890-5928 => 0.7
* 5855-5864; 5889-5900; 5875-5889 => -1.3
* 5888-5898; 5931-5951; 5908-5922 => -2.4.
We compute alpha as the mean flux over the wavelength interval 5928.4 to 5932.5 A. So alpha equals 27.4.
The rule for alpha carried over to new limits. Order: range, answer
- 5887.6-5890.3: 25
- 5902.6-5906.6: 29.9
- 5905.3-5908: 30.5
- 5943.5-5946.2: 30.2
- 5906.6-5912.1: 31.1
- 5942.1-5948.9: 29.4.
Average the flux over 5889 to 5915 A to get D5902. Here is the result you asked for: 28.2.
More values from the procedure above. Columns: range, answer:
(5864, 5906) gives 28.6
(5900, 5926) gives 31.1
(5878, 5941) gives 29.2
